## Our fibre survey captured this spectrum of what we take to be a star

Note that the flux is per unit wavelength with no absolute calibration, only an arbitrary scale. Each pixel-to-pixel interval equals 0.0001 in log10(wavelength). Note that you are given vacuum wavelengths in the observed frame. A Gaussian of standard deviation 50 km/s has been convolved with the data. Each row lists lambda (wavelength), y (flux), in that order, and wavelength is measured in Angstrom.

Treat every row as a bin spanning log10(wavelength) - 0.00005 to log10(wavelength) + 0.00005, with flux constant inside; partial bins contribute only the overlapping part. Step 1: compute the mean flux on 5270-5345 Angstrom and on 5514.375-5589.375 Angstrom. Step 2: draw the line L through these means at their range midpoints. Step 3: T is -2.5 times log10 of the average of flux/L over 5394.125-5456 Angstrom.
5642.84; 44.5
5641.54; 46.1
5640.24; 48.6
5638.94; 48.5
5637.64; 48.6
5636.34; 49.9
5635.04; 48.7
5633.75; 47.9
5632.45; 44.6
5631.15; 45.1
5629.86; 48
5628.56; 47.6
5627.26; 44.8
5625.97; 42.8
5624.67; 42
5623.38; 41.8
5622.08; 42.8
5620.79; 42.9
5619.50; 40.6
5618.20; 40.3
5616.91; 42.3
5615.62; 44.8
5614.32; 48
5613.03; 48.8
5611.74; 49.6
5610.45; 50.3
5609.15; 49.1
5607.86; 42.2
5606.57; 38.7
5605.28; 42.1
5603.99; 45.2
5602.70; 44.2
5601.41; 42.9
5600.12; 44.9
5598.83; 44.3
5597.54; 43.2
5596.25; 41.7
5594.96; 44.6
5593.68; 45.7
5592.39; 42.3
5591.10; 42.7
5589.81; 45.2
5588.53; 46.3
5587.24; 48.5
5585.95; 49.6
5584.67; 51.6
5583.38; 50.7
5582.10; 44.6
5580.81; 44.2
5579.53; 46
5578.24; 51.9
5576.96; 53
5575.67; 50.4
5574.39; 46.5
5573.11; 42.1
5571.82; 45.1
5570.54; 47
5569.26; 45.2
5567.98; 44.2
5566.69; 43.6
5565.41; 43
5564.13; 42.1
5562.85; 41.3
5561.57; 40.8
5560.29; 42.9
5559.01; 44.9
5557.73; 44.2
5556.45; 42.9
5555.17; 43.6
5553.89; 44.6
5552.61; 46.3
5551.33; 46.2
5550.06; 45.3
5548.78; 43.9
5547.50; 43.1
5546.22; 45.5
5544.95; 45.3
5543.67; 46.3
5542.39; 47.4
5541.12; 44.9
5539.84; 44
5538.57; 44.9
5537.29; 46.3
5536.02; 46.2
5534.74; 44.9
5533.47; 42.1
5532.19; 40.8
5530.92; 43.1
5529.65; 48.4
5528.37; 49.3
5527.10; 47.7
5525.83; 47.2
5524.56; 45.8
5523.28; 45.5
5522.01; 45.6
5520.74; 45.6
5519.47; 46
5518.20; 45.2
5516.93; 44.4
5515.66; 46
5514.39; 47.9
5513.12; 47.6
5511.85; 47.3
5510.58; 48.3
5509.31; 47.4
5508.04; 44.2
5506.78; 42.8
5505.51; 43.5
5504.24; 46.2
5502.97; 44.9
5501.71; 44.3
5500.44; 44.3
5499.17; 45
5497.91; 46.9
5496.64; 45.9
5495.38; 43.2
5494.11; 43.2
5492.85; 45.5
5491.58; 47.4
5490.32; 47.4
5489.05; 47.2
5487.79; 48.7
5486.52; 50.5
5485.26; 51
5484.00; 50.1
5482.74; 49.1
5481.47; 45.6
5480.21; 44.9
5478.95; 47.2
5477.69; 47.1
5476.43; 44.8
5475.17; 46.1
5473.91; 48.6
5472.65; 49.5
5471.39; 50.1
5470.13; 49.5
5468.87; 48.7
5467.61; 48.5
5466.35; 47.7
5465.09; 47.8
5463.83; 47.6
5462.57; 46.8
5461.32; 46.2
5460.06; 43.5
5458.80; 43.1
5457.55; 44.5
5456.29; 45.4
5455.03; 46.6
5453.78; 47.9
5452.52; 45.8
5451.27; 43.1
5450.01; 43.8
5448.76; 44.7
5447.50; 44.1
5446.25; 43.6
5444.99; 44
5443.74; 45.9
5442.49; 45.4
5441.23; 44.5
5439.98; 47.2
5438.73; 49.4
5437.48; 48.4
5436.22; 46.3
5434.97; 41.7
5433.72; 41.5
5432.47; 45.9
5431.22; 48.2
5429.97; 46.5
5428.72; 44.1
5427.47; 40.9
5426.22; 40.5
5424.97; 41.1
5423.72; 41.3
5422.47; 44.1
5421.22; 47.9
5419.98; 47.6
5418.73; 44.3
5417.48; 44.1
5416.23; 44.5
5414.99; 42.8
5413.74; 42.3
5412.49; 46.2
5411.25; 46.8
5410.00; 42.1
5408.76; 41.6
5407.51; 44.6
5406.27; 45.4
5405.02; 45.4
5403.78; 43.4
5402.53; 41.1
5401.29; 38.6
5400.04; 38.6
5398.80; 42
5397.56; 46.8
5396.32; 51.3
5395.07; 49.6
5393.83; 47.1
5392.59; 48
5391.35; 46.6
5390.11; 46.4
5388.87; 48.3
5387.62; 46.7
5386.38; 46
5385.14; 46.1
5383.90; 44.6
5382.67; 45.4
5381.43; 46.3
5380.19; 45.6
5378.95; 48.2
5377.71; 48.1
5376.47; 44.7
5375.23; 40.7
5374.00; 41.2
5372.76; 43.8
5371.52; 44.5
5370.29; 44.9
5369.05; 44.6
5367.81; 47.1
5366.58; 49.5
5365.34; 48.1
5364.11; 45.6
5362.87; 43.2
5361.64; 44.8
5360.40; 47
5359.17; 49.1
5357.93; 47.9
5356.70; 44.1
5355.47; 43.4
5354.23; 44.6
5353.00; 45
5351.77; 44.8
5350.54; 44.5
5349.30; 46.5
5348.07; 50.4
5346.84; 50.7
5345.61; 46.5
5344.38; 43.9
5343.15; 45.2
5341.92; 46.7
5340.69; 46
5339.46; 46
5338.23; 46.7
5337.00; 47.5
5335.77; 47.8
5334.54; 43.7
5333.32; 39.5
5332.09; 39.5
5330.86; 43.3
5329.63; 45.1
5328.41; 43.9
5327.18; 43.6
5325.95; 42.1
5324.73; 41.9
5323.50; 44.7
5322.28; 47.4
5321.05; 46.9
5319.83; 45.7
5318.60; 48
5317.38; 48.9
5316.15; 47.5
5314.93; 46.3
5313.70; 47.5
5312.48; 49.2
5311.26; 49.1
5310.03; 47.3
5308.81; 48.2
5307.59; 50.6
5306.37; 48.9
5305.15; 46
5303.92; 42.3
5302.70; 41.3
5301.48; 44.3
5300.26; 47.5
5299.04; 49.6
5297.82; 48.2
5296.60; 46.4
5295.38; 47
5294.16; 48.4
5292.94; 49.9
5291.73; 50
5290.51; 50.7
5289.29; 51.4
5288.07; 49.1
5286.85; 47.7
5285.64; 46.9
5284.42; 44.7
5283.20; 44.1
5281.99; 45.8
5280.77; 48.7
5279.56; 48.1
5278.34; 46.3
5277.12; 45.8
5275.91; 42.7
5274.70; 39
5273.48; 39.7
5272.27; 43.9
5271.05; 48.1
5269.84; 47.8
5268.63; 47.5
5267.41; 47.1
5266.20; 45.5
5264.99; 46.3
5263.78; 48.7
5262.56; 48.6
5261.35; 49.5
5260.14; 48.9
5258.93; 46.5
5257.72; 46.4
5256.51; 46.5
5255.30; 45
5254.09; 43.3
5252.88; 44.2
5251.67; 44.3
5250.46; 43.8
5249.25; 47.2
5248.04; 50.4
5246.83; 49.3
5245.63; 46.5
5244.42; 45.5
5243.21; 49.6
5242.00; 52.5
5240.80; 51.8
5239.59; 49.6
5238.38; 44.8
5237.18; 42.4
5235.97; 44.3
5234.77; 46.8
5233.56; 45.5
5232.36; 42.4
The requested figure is 0.031 mag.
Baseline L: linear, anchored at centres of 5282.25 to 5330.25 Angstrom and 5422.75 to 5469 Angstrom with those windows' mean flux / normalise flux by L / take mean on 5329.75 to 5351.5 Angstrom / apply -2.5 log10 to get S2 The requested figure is 0.022 mag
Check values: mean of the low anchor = 46.9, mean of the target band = 45.5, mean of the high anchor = 45.1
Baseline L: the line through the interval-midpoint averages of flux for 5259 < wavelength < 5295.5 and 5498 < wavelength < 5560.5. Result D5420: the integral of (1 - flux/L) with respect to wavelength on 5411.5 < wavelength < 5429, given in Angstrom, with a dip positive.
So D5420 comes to 0.9 Angstrom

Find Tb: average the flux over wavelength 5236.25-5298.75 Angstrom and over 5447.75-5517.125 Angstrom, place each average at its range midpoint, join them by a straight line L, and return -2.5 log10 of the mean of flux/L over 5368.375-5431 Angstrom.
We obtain 0.05 mag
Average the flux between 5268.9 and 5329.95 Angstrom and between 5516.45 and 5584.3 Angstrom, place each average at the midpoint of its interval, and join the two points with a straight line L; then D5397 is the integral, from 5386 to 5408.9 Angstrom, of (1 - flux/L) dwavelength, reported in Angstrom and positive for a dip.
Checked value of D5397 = 0.4 Angstrom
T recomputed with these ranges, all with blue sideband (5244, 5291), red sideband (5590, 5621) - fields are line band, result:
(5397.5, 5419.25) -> 0.055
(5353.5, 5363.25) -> 0.007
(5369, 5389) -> 0.012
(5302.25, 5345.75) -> 0.009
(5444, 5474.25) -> -0.025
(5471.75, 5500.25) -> -0.047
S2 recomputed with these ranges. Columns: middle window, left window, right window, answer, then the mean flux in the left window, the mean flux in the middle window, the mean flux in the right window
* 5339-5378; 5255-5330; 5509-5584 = 0.015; 46.6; 45.7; 45.5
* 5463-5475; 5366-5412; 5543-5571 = -0.089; 45.2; 48.5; 44.2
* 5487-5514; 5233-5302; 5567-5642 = 0.006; 46.8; 45.8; 45.7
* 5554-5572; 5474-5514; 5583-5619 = 0.050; 46.4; 43.6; 45.3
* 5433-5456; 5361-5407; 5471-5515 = 0.020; 45.4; 45.2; 46.7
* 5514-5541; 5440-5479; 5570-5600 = 0.018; 46.2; 45.5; 46.4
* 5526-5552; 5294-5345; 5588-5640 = -0.003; 45.9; 45.3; 44.9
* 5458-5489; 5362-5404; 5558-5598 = -0.050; 45.4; 47.6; 45.5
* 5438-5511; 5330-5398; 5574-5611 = -0.010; 45.9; 46.3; 45.9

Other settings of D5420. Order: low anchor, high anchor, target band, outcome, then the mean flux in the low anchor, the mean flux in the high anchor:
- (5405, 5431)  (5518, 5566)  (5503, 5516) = -0.42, 44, 44.8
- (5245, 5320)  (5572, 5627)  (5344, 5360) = 0.07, 46.8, 45.3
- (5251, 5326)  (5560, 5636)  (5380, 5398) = -0.33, 46.6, 45.2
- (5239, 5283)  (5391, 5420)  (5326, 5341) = 0.43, 46.7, 44.5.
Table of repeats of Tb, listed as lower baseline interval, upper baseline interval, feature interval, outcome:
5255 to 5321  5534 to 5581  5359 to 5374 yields 0.017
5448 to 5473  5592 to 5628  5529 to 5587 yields -0.012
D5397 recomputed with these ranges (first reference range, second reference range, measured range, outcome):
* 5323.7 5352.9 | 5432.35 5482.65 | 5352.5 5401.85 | -0.3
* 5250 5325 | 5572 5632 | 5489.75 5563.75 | 0.8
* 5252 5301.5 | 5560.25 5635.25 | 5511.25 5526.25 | -0.2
